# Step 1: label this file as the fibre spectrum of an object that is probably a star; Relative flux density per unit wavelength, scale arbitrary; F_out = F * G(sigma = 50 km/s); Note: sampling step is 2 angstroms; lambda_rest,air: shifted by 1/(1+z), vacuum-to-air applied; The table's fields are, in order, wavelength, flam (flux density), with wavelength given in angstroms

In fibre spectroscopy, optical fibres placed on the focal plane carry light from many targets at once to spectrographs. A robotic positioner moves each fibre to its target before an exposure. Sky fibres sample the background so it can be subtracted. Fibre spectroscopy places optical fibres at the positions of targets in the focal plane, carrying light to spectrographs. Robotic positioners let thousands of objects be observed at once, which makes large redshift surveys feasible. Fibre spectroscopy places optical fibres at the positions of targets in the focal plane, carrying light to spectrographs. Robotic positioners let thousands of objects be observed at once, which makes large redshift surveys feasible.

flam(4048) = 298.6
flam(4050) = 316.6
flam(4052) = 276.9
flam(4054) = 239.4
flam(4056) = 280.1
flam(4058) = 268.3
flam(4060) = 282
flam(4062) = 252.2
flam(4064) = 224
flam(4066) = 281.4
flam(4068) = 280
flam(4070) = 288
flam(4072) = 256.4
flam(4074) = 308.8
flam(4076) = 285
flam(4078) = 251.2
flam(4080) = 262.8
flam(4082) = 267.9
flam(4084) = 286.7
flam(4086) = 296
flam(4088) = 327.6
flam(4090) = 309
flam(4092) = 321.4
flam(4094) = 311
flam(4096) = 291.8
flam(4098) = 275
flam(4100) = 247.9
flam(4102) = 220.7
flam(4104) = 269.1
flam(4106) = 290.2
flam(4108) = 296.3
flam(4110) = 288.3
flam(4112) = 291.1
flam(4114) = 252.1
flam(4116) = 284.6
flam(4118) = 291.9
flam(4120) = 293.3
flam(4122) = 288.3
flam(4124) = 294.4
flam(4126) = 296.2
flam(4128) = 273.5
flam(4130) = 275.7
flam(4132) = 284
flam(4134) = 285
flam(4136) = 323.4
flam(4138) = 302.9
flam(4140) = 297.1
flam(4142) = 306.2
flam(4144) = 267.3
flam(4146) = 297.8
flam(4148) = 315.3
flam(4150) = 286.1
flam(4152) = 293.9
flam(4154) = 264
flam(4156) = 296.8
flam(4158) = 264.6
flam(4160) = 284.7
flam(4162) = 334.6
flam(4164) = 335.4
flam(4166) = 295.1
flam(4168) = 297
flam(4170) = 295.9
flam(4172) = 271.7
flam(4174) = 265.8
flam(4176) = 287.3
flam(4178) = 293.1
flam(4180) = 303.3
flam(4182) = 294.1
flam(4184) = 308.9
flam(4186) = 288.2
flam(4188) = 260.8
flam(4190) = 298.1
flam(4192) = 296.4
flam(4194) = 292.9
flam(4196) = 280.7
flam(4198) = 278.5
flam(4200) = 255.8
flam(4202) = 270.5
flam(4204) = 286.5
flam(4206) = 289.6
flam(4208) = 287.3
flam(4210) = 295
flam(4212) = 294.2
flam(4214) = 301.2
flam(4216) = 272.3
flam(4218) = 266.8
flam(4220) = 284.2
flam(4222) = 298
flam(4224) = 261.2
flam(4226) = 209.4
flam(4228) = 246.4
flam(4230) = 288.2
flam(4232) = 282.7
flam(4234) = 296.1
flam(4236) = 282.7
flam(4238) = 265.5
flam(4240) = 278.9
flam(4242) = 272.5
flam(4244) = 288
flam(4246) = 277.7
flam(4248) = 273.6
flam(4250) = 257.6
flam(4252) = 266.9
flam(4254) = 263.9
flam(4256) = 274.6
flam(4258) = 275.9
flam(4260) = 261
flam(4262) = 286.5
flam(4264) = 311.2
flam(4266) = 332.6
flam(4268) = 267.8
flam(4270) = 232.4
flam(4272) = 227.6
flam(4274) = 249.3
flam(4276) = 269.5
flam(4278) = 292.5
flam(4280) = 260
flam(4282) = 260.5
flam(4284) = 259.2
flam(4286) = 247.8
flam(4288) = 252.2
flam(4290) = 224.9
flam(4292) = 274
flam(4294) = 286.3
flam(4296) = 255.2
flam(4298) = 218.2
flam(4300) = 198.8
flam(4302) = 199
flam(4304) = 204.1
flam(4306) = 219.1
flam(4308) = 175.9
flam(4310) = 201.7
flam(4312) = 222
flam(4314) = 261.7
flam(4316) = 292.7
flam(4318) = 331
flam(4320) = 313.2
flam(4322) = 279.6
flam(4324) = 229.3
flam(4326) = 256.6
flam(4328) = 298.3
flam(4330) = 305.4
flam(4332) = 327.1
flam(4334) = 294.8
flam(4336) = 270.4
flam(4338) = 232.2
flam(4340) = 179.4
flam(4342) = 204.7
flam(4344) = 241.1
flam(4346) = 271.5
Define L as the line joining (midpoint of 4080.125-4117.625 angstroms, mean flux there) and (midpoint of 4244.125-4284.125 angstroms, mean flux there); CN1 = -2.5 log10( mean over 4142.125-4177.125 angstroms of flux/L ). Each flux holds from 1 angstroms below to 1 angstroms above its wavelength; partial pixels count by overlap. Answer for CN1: -0.05 mag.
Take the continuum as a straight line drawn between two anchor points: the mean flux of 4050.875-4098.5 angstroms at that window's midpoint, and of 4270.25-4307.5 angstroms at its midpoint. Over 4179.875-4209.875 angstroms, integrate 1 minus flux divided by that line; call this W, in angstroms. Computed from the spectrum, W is -3.1 angstroms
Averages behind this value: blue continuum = 280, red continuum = 243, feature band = 286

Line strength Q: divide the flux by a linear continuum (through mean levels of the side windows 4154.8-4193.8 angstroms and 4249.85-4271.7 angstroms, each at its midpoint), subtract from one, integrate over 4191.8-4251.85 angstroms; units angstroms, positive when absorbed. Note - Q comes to 1.2 angstroms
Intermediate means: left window 293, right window 275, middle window 277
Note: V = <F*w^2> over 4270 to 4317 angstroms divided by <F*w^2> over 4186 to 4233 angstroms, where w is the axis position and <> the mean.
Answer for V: 0.90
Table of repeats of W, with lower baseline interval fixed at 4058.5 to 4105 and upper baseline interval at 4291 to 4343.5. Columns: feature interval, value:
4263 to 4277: -0.7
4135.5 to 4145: -0.9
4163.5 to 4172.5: -1.0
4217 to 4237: -0.8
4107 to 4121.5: -0.6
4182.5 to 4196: -1.2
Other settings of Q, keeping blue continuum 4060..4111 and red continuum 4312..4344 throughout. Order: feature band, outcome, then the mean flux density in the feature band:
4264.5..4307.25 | 3.4 angstroms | 249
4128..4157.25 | -1.5 angstroms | 292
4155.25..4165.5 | -1.0 angstroms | 303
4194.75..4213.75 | -0.6 angstroms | 283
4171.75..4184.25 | -0.6 angstroms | 289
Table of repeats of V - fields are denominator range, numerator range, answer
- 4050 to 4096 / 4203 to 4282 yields 1.06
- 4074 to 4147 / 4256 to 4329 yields 0.98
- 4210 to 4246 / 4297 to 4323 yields 0.90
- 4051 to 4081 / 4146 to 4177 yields 1.14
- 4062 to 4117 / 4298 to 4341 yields 1.00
